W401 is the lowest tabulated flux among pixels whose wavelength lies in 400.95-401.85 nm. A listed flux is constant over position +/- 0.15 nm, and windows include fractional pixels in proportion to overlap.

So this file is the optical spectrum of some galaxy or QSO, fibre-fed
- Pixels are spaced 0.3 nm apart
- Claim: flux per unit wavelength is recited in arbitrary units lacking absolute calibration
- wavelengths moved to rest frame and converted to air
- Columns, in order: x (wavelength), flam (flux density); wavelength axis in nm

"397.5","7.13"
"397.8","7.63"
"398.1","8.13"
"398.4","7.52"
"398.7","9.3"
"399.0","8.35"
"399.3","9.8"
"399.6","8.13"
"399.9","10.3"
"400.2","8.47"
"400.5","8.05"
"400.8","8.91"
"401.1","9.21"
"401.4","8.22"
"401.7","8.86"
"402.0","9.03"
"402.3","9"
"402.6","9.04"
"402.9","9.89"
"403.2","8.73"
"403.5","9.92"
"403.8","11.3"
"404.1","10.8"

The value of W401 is 8.22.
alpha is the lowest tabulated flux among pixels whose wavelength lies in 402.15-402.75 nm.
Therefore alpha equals 9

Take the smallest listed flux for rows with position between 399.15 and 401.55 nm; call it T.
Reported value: 8.05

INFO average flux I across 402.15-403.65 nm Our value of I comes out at 9.32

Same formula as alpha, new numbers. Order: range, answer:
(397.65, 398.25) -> 7.63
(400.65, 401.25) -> 8.91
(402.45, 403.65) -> 8.73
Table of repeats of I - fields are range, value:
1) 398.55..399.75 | 8.9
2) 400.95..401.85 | 8.76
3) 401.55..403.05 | 9.16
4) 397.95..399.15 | 8.33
